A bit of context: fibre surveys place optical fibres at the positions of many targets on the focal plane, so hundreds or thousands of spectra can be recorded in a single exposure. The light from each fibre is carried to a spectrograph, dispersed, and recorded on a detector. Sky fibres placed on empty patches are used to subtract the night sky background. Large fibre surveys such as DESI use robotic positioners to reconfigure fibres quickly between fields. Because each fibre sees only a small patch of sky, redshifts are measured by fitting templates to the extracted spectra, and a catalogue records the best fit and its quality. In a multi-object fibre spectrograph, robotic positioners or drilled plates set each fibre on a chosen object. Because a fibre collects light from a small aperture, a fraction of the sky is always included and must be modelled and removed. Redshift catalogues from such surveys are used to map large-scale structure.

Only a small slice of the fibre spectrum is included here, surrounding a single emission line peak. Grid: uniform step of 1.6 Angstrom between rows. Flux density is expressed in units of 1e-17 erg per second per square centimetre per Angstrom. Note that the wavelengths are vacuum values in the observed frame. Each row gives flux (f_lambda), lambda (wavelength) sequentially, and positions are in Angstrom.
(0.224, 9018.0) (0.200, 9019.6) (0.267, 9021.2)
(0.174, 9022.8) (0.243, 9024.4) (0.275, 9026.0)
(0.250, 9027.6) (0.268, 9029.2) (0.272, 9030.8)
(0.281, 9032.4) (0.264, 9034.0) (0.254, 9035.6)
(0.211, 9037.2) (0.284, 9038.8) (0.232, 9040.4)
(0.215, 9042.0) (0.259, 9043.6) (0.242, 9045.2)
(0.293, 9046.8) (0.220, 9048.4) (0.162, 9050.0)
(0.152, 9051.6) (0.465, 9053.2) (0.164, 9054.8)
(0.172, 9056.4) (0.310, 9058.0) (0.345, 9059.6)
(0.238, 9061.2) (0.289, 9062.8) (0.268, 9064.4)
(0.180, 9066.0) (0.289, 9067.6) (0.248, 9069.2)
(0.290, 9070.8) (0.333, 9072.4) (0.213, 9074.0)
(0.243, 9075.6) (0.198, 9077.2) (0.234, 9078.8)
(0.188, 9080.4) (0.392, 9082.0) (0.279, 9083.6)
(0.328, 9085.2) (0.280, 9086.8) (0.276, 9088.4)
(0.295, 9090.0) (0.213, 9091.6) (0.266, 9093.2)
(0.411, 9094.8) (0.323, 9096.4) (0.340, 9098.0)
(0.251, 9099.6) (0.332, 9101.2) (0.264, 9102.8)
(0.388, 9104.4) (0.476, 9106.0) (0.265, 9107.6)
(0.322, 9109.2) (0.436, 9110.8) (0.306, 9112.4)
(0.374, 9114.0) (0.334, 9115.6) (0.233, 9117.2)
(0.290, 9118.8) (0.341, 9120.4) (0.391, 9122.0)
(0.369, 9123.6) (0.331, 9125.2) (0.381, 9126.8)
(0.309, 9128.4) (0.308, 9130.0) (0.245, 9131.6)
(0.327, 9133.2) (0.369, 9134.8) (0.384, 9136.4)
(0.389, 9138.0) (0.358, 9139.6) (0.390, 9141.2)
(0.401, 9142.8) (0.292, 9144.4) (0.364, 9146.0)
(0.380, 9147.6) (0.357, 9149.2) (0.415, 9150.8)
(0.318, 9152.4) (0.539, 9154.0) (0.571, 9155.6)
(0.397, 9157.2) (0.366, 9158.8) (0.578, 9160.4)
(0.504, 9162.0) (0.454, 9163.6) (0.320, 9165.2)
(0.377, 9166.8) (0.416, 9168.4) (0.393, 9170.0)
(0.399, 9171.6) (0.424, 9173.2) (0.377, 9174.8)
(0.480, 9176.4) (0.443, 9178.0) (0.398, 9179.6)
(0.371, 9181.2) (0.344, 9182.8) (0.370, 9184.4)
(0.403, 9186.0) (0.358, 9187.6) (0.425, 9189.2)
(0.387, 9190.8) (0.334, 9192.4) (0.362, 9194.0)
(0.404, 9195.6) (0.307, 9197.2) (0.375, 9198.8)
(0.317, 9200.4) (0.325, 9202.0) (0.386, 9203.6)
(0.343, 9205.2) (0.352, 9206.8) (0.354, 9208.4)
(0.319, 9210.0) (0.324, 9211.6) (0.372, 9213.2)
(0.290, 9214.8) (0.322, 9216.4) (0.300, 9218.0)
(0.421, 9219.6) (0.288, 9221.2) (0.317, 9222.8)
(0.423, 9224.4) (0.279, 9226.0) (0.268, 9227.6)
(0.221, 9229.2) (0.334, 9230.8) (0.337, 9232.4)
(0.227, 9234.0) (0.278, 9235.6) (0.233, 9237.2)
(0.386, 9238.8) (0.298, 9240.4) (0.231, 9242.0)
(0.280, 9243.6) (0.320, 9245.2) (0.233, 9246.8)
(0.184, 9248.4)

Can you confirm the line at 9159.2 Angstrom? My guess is Mg II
